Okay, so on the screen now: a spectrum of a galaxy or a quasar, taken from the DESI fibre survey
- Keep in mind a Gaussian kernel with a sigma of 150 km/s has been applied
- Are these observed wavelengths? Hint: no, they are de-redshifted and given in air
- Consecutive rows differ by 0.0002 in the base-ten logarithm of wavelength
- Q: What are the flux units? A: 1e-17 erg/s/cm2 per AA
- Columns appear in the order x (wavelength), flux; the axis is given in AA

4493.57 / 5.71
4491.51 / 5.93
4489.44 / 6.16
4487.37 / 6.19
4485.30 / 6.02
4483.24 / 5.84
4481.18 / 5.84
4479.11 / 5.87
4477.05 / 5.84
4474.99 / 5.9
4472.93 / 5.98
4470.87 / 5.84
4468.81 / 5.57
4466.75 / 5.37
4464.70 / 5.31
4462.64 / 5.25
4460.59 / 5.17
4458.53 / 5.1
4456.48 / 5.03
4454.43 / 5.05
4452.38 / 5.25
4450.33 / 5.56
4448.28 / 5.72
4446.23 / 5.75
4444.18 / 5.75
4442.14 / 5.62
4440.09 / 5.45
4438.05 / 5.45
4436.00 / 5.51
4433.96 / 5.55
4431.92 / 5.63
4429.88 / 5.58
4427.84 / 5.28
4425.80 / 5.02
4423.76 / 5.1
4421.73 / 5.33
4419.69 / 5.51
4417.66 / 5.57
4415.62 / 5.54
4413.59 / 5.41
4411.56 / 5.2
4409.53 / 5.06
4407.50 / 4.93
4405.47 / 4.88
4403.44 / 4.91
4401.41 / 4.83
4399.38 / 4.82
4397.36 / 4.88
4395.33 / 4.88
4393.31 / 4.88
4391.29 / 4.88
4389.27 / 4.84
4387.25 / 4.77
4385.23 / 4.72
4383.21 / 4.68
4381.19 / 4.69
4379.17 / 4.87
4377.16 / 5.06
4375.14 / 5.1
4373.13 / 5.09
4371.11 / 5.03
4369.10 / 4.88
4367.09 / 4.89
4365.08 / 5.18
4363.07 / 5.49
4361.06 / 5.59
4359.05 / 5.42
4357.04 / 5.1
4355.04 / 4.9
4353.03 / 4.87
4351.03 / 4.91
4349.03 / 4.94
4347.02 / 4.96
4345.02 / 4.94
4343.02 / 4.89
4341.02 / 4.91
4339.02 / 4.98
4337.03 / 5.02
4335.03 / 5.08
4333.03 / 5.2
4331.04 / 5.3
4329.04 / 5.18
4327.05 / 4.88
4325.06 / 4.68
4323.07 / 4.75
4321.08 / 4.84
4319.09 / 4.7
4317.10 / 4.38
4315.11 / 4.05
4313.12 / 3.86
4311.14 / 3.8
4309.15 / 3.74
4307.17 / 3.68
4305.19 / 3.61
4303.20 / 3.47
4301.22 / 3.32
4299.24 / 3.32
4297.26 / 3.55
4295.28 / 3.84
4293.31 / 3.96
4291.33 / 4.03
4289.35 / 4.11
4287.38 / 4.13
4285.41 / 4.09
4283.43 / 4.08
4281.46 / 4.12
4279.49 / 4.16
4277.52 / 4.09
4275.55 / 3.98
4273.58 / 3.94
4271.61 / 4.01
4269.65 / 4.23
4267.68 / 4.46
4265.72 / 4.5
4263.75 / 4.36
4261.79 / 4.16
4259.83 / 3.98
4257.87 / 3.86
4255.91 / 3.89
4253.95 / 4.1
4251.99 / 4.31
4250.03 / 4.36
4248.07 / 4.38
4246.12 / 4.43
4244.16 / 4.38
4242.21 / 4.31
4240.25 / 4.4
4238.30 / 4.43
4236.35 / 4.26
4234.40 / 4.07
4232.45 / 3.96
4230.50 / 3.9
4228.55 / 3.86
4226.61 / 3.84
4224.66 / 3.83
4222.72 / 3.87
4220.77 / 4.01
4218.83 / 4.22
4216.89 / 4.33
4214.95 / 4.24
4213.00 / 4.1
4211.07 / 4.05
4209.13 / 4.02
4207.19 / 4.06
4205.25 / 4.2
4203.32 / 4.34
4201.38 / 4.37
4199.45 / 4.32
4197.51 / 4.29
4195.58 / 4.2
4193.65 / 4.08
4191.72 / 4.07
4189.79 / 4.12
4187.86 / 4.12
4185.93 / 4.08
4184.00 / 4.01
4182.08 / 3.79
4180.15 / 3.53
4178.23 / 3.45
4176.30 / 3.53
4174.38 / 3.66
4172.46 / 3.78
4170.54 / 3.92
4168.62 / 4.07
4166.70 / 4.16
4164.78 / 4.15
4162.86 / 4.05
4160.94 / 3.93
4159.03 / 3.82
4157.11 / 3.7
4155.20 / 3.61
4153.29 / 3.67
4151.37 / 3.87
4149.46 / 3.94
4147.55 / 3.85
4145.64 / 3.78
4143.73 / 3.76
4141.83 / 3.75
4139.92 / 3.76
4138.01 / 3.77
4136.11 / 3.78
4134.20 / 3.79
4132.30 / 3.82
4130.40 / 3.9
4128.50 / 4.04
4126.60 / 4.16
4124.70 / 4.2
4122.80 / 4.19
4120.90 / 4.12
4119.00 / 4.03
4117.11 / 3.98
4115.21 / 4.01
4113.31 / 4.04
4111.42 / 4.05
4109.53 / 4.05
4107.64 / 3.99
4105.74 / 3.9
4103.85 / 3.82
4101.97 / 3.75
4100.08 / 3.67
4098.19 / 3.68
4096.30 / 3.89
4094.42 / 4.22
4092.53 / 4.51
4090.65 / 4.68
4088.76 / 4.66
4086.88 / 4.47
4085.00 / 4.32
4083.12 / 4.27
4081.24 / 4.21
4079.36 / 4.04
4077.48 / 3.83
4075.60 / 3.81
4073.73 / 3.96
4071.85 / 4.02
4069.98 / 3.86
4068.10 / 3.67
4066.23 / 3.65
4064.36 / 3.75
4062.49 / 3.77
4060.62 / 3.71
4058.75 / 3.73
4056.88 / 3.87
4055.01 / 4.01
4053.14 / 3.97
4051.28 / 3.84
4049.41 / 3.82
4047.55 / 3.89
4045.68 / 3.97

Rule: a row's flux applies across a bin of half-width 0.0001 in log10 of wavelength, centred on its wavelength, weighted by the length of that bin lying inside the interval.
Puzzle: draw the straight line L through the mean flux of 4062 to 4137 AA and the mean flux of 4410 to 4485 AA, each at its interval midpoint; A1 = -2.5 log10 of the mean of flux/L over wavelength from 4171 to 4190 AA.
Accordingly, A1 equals 0.15 mag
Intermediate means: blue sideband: 4.02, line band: 3.8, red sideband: 5.5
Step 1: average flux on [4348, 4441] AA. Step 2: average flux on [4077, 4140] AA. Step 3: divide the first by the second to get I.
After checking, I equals 1.26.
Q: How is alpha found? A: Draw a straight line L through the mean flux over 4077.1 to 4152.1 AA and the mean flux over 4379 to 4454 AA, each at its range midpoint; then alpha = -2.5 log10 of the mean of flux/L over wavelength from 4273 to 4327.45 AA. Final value 0.18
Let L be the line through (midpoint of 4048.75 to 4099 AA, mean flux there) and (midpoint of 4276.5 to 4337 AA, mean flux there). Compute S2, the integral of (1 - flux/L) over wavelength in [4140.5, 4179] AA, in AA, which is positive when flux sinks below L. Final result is 2.47 AA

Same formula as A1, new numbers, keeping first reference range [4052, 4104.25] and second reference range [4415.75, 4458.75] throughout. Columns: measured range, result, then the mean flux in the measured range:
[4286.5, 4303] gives 0.28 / 3.77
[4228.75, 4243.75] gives 0.11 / 4.18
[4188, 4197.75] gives 0.08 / 4.14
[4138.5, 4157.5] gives 0.14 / 3.77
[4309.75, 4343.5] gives 0.06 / 4.72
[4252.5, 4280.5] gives 0.15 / 4.13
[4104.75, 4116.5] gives 0.03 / 4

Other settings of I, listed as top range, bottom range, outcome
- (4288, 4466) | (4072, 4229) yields 1.23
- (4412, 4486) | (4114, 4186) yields 1.42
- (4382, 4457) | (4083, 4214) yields 1.31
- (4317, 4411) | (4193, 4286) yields 1.19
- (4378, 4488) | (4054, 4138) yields 1.33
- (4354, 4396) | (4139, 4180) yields 1.31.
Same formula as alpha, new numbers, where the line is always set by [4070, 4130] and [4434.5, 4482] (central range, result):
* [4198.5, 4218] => 0.08 mag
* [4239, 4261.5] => 0.11 mag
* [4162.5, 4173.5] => 0.09 mag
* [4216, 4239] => 0.14 mag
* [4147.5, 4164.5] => 0.12 mag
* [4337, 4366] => 0.00 mag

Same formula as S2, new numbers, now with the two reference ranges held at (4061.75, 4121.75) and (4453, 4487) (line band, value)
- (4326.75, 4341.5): -0.2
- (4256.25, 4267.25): 1.3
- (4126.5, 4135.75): 0.6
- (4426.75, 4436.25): -0.2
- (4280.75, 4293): 1.9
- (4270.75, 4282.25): 1.8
